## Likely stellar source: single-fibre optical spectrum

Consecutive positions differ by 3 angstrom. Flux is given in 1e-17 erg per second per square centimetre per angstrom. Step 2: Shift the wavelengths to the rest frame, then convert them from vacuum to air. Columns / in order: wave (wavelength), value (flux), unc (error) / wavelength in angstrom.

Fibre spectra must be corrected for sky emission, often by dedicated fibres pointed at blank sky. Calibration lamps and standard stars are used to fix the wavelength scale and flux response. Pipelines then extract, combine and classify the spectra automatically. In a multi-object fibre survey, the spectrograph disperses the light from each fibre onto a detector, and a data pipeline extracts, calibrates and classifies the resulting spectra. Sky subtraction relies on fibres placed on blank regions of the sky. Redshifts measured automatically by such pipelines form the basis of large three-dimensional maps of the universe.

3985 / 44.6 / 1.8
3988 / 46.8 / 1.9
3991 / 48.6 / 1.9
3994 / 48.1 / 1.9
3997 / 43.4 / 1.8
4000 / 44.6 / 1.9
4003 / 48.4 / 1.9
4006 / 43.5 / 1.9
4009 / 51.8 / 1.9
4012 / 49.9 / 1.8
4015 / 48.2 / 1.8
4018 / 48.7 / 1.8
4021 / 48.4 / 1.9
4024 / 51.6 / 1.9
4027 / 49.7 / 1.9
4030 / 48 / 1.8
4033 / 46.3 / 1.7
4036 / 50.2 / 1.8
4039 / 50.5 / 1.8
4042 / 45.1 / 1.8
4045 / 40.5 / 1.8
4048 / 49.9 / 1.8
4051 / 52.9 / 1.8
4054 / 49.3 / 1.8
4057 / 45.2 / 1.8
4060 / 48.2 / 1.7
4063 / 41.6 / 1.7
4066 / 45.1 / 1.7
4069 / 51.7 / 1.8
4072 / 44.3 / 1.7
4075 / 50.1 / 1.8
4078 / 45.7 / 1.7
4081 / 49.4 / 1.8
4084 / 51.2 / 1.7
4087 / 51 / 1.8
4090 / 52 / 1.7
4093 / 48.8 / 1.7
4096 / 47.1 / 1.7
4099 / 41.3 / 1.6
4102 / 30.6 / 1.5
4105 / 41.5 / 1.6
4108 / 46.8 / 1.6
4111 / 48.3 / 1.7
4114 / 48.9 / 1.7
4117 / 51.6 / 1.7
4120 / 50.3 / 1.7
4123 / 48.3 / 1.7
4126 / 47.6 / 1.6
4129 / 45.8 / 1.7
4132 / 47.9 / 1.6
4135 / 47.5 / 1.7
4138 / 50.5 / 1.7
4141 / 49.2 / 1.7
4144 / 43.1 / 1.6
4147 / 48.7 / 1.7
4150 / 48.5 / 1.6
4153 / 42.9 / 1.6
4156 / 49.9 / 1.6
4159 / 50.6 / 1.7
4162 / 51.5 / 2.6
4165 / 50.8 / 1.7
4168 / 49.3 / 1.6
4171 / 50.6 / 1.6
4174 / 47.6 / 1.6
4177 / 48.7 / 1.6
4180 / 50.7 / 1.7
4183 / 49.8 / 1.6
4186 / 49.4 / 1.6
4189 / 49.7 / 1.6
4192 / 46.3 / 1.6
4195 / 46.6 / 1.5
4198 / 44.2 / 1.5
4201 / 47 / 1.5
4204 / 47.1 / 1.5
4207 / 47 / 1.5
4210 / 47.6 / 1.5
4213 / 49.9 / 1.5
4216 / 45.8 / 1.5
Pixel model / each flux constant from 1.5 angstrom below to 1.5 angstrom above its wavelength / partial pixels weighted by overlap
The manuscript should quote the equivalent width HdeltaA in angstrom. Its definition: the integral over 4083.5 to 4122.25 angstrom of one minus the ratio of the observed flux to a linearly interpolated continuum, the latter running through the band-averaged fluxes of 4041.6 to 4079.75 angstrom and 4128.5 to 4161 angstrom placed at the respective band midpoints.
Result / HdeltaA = 0.5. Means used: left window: 47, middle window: 46.8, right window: 47.8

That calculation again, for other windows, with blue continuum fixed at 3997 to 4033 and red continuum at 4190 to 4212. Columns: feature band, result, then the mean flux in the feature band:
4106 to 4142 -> -0.9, 48.5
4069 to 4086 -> -0.3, 48.5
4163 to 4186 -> -1.4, 49.7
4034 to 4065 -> 0.4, 47.3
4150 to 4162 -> -0.3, 48.4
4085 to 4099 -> -0.4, 48.9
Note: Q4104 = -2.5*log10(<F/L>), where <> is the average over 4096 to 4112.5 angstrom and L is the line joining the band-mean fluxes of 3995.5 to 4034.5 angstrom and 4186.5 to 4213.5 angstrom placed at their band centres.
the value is 0.13 mag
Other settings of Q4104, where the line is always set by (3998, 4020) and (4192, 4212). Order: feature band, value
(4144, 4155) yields 0.01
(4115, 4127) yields -0.05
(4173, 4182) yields -0.05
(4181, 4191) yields -0.06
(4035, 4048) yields 0.02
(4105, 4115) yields 0.00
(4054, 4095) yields -0.02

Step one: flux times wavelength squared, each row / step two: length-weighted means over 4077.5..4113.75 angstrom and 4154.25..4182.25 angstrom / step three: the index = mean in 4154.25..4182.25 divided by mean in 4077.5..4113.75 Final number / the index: 1.12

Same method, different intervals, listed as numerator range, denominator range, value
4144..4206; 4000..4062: 1.08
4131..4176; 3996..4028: 1.08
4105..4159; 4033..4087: 1.04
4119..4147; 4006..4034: 1.03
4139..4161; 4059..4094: 1.02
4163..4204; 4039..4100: 1.08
